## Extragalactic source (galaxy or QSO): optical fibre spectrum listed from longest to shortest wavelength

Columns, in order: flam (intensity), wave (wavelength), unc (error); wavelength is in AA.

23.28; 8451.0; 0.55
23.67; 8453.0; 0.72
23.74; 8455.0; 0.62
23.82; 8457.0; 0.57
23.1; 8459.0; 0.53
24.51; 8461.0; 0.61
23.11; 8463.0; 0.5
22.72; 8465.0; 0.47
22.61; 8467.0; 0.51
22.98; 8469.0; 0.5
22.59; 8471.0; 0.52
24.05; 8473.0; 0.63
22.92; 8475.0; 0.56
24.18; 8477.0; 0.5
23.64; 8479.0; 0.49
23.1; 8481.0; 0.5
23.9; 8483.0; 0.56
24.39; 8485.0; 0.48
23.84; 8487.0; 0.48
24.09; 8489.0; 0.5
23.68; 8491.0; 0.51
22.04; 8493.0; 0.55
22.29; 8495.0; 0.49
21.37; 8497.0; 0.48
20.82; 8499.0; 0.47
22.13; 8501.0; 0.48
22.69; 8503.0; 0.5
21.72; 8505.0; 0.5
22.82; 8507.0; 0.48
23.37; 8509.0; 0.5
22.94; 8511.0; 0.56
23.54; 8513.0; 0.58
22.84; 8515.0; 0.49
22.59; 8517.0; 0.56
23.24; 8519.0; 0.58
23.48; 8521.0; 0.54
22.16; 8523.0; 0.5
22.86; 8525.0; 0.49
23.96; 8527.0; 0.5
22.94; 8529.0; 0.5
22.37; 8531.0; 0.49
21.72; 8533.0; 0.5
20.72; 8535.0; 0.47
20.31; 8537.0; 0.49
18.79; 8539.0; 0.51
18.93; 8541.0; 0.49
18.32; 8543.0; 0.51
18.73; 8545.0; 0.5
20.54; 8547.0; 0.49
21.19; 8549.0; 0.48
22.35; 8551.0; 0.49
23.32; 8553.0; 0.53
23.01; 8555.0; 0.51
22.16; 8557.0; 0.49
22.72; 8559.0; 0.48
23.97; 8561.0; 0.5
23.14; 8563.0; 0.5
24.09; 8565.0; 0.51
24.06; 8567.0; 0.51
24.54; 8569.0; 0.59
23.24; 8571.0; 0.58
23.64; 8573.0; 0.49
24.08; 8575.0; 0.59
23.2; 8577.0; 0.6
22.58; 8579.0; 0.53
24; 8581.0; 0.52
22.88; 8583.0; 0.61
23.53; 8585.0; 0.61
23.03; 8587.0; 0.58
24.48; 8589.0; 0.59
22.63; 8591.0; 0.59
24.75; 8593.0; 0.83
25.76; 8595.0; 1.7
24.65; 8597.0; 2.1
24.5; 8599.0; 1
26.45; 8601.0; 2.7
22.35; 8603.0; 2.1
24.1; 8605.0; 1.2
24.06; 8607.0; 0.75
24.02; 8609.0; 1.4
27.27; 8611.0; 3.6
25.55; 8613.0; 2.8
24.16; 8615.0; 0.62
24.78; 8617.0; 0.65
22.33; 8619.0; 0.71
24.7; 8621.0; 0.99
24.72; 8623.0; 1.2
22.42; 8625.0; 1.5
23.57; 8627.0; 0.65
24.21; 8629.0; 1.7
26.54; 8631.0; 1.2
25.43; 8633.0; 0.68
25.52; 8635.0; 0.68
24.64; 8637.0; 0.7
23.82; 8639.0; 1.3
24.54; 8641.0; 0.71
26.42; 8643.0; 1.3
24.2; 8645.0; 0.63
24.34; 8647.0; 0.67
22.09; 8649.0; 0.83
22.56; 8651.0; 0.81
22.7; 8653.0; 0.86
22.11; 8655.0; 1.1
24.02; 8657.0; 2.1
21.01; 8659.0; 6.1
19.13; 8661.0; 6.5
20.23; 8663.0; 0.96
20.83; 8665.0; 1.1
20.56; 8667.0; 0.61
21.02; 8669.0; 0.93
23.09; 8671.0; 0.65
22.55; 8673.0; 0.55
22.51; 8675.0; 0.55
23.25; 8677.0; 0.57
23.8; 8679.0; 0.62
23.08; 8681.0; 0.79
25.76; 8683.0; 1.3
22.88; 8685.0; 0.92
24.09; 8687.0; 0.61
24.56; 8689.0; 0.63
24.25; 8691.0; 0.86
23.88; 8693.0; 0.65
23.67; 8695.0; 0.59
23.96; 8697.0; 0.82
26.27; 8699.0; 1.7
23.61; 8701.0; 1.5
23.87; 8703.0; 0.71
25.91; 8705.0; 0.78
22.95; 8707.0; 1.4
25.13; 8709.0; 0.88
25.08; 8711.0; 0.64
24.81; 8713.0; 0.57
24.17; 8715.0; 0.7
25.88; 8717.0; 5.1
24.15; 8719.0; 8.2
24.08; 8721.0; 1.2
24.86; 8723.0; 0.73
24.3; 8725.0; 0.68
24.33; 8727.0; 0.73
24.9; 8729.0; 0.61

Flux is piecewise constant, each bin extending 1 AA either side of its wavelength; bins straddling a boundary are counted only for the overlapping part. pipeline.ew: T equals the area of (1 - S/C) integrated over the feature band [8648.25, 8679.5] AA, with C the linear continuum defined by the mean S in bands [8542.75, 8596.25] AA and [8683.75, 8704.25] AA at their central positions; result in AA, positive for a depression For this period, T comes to 2.5 AA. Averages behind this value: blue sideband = 23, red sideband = 24.1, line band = 21.9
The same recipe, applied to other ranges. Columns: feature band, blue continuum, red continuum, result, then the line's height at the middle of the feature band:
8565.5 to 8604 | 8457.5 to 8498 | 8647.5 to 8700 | -1.46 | 23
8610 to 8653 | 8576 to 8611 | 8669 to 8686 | -1.37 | 23.7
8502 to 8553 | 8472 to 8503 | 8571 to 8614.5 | 3.57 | 23.5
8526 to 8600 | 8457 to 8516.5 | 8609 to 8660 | 2.97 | 23.6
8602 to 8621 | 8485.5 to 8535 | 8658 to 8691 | -1.49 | 22.5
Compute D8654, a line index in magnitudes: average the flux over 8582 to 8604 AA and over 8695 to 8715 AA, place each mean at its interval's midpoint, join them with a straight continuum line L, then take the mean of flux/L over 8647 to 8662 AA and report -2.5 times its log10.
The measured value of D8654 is 0.10 mag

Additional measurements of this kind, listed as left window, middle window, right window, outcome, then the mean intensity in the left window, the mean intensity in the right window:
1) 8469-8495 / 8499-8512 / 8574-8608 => 0.05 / 23.5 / 23.9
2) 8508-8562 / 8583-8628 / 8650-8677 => -0.11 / 22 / 21.8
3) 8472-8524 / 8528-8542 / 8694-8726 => 0.12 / 23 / 24.5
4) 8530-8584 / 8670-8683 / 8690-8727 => 0.03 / 22.2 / 24.5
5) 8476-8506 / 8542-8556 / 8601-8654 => 0.12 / 22.9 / 24.3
